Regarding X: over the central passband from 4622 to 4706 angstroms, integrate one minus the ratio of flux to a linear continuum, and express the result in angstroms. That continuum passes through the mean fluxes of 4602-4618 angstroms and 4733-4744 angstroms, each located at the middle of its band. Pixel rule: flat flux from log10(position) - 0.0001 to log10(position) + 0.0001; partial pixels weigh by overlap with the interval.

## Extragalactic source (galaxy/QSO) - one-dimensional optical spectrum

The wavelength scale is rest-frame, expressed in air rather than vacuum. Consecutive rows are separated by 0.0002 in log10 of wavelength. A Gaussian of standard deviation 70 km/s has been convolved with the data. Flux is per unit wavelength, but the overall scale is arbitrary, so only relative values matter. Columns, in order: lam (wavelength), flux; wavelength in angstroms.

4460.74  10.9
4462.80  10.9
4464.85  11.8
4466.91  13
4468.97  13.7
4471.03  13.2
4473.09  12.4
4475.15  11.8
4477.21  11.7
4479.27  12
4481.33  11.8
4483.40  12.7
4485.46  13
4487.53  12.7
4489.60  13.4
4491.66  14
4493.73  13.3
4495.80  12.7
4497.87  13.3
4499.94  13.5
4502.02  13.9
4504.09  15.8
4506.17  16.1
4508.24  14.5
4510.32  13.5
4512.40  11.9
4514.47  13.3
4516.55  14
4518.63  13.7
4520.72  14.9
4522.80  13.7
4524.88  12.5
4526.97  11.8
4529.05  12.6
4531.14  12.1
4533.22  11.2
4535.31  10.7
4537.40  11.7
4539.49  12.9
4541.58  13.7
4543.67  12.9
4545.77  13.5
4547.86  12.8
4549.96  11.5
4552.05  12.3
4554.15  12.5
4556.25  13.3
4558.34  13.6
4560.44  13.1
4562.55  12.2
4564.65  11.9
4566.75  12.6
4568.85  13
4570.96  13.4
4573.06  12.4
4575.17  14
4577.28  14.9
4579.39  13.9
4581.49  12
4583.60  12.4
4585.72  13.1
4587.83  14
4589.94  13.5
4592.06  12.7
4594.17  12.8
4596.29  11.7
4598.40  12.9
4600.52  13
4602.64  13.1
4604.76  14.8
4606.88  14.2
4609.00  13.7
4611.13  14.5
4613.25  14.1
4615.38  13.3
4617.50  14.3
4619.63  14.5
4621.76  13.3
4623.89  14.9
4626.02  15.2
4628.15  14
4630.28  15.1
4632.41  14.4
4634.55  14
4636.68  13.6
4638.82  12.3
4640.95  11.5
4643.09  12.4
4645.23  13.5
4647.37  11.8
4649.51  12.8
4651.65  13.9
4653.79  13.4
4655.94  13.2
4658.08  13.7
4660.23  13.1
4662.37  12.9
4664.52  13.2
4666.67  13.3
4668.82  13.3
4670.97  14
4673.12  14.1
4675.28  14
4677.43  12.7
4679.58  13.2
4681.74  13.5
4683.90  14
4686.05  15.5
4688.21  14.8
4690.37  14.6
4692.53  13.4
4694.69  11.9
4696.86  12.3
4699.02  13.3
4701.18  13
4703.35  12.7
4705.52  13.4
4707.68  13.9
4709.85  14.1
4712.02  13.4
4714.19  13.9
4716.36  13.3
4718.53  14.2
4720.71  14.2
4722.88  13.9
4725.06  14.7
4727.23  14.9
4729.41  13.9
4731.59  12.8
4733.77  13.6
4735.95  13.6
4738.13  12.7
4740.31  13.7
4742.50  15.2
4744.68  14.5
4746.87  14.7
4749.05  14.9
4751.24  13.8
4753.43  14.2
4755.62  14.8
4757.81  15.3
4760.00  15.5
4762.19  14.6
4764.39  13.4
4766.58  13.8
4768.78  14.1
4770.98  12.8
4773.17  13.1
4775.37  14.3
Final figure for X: 2.7 angstroms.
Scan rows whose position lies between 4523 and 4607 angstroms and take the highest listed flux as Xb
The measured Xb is 14.9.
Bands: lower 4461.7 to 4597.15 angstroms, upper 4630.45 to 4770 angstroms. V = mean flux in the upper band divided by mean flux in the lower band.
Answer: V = 1.06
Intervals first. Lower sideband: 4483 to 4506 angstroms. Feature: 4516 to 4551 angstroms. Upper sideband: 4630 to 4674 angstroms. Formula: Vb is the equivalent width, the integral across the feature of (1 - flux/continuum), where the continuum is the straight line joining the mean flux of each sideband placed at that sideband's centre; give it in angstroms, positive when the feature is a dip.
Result 2.1 angstroms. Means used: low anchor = 13.6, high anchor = 13.3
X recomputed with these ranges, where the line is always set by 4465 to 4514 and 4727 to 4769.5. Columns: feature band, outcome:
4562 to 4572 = 0.6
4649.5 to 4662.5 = 0.4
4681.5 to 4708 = 0.8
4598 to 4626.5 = -0.7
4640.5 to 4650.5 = 1.0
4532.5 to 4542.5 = 1.0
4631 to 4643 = 0.5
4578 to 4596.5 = 0.8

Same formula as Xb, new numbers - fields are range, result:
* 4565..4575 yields 13.4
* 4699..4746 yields 15.2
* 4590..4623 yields 14.8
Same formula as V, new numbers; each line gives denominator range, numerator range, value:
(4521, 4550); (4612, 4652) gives 1.09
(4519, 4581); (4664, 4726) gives 1.06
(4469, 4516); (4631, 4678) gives 1.00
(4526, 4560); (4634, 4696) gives 1.07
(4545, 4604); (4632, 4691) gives 1.04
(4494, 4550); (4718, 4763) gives 1.08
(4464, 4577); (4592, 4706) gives 1.04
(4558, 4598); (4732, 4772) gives 1.09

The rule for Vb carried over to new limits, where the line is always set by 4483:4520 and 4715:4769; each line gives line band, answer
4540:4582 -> 2.4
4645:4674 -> 1.5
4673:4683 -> 0.4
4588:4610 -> 0.9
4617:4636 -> -0.6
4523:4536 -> 1.7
